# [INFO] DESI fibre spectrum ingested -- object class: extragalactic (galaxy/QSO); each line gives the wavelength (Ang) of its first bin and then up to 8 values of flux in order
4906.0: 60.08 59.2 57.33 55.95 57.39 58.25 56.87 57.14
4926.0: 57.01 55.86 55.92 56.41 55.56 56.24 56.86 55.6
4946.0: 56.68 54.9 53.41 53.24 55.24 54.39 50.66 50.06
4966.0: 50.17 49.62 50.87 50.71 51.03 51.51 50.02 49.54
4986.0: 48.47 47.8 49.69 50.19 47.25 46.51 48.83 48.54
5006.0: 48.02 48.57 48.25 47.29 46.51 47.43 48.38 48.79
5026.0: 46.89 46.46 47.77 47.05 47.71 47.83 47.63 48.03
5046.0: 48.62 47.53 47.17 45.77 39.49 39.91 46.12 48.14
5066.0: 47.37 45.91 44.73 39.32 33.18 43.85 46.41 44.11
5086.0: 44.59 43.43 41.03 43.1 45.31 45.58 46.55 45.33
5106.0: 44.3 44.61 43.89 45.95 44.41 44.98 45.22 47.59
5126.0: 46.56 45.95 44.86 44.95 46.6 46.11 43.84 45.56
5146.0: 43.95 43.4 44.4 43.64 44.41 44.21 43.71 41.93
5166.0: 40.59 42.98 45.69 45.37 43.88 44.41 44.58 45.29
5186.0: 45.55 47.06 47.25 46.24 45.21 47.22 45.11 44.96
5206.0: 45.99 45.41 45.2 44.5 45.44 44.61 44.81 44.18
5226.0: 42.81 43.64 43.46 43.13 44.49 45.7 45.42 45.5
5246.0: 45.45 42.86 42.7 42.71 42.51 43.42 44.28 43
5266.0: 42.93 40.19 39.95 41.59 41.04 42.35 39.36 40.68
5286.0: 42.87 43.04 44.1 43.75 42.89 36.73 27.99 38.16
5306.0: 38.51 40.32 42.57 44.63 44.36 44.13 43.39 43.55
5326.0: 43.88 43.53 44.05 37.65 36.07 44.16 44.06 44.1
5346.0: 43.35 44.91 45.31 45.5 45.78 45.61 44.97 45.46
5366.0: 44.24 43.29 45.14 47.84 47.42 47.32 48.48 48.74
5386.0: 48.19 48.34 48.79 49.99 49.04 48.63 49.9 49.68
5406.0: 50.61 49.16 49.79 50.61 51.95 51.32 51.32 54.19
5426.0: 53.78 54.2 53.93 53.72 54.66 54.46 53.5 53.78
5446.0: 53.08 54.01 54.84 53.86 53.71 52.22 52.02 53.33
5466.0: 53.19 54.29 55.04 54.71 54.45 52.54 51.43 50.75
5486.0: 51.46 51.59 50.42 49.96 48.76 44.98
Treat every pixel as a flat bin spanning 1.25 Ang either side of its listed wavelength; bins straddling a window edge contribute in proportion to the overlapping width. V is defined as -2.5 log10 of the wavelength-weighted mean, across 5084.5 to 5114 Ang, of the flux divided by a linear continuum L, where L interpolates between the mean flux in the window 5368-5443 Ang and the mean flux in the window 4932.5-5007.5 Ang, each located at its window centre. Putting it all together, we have 0.154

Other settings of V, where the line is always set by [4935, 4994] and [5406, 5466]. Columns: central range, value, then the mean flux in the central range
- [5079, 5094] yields 0.19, 43.8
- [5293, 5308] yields 0.36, 37.8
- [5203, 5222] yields 0.17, 45.1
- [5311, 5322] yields 0.20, 44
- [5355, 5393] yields 0.13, 46.7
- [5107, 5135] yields 0.16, 45.4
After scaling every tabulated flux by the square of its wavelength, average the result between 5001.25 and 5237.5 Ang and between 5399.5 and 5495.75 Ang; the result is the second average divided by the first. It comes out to 1.3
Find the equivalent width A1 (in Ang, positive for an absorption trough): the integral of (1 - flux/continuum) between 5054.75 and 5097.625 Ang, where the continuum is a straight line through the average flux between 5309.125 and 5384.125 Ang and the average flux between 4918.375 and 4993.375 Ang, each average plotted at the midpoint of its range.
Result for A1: 6.1 Ang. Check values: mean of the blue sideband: 53.2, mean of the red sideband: 44.4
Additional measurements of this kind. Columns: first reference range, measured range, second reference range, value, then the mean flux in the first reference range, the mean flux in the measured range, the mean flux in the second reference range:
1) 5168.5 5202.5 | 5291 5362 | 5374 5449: 9.7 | 45.5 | 42.3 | 51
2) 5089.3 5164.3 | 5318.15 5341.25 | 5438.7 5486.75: 3.5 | 44.7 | 42.3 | 53.3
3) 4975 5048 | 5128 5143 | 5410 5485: 1.3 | 48.3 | 45.4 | 53.2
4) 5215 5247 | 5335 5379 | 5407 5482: 4.3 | 44.5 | 44.7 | 53.1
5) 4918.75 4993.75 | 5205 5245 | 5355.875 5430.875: 4.7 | 53.2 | 44.6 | 48.9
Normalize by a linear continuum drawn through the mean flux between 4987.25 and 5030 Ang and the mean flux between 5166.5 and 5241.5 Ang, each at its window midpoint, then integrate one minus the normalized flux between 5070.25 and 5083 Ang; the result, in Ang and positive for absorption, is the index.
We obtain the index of 1.5 Ang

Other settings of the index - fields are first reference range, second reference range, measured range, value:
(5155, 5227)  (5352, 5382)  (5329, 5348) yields 1.50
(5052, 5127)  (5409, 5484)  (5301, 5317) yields 3.02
